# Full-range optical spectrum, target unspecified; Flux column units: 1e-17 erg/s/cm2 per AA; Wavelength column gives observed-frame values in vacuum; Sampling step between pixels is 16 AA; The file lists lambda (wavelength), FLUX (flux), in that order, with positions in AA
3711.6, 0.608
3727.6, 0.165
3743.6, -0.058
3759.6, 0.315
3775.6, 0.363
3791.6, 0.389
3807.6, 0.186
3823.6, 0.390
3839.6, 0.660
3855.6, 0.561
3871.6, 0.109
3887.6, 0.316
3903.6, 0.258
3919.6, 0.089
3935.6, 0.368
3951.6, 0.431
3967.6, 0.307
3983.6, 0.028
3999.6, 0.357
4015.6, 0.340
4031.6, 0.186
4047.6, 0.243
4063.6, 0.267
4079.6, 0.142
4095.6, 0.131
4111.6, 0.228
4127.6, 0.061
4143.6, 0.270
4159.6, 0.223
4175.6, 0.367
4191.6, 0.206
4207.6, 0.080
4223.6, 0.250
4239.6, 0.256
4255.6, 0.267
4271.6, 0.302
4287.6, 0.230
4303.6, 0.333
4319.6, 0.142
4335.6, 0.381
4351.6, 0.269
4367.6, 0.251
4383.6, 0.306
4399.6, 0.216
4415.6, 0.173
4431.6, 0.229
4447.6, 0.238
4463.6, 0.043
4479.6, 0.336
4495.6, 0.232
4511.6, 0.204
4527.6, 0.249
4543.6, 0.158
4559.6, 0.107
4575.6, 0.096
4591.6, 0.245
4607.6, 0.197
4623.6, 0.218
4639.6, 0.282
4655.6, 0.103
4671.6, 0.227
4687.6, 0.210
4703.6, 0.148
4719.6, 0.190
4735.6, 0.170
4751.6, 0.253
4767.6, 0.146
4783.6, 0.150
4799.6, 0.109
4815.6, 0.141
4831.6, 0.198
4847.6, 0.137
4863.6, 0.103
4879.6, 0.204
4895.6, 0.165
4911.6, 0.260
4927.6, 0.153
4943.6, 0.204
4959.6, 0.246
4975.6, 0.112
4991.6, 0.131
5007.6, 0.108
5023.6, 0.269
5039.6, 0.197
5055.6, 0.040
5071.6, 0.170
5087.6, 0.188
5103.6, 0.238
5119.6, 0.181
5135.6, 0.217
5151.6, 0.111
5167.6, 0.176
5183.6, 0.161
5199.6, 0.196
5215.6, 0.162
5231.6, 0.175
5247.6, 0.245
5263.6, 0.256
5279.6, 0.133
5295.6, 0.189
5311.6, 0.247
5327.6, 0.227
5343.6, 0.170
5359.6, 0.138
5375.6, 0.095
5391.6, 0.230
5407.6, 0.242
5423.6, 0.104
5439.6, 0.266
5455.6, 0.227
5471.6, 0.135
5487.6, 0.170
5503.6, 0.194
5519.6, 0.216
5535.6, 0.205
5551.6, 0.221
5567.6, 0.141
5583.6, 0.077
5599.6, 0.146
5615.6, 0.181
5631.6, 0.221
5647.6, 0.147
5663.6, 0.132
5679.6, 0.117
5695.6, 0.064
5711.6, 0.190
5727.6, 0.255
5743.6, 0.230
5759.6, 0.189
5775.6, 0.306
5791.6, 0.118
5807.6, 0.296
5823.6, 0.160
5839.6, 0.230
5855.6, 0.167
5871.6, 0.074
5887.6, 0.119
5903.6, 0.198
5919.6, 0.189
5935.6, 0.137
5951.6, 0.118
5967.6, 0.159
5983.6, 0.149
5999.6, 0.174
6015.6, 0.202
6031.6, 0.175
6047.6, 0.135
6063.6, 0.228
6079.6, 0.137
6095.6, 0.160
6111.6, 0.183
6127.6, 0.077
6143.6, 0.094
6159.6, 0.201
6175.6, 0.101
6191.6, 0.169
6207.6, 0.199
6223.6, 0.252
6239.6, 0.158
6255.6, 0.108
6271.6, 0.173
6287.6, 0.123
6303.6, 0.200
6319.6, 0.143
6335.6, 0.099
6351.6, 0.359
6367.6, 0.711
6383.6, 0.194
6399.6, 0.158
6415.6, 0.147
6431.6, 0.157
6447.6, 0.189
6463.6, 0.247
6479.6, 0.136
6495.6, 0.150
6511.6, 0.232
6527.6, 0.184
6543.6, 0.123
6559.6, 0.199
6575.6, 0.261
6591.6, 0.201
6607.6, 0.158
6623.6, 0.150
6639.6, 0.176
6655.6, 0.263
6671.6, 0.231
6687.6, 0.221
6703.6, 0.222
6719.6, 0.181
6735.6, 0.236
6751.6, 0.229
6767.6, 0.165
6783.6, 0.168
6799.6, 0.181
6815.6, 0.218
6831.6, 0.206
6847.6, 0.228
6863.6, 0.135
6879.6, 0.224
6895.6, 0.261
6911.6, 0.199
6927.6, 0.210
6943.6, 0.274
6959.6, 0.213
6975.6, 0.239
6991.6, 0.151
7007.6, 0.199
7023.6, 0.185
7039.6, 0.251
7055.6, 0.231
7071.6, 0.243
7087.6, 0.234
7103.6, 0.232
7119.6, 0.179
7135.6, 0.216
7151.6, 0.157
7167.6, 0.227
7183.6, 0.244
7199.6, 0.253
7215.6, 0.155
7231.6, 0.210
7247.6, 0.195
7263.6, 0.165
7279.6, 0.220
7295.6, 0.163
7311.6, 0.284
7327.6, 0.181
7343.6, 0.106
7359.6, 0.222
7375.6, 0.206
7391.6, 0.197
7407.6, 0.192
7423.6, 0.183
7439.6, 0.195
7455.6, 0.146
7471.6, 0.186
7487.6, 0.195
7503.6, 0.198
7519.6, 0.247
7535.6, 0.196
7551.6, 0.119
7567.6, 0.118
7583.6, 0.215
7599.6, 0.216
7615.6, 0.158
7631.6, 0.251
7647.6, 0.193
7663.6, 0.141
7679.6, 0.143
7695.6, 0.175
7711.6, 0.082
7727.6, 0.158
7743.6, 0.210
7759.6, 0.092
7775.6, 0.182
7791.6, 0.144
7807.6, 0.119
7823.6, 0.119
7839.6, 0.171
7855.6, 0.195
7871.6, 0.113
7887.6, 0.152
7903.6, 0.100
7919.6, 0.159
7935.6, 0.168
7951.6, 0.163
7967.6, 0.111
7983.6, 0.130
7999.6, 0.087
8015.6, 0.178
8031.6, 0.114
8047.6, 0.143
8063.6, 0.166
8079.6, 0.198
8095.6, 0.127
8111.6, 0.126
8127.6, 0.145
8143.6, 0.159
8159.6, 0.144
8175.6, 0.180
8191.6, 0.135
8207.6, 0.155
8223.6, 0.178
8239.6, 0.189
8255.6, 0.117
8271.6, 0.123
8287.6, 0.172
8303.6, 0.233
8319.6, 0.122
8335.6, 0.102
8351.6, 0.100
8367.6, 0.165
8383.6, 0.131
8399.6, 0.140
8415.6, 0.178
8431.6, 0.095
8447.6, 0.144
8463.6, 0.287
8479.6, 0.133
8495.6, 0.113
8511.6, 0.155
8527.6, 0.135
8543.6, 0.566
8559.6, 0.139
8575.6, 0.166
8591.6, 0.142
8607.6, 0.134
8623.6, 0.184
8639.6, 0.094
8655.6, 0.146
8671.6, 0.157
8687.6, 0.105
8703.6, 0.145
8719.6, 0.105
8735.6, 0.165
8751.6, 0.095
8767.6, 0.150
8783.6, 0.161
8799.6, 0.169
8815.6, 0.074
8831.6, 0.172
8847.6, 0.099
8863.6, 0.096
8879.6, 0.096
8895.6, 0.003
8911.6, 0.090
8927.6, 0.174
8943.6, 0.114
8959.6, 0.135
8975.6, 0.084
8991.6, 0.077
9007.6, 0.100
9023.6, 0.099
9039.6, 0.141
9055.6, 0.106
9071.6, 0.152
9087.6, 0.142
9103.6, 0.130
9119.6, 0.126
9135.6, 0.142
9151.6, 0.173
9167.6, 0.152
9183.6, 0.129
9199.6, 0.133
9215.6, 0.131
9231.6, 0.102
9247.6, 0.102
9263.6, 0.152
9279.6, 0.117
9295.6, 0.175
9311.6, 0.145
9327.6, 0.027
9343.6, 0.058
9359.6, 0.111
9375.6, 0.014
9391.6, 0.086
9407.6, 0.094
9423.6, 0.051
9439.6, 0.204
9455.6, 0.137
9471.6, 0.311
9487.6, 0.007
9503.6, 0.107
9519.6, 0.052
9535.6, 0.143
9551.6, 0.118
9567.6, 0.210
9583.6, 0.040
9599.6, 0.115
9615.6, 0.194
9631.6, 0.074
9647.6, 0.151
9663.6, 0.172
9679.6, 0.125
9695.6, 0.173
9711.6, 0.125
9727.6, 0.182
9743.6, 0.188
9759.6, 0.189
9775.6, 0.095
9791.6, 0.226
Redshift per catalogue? 0.706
